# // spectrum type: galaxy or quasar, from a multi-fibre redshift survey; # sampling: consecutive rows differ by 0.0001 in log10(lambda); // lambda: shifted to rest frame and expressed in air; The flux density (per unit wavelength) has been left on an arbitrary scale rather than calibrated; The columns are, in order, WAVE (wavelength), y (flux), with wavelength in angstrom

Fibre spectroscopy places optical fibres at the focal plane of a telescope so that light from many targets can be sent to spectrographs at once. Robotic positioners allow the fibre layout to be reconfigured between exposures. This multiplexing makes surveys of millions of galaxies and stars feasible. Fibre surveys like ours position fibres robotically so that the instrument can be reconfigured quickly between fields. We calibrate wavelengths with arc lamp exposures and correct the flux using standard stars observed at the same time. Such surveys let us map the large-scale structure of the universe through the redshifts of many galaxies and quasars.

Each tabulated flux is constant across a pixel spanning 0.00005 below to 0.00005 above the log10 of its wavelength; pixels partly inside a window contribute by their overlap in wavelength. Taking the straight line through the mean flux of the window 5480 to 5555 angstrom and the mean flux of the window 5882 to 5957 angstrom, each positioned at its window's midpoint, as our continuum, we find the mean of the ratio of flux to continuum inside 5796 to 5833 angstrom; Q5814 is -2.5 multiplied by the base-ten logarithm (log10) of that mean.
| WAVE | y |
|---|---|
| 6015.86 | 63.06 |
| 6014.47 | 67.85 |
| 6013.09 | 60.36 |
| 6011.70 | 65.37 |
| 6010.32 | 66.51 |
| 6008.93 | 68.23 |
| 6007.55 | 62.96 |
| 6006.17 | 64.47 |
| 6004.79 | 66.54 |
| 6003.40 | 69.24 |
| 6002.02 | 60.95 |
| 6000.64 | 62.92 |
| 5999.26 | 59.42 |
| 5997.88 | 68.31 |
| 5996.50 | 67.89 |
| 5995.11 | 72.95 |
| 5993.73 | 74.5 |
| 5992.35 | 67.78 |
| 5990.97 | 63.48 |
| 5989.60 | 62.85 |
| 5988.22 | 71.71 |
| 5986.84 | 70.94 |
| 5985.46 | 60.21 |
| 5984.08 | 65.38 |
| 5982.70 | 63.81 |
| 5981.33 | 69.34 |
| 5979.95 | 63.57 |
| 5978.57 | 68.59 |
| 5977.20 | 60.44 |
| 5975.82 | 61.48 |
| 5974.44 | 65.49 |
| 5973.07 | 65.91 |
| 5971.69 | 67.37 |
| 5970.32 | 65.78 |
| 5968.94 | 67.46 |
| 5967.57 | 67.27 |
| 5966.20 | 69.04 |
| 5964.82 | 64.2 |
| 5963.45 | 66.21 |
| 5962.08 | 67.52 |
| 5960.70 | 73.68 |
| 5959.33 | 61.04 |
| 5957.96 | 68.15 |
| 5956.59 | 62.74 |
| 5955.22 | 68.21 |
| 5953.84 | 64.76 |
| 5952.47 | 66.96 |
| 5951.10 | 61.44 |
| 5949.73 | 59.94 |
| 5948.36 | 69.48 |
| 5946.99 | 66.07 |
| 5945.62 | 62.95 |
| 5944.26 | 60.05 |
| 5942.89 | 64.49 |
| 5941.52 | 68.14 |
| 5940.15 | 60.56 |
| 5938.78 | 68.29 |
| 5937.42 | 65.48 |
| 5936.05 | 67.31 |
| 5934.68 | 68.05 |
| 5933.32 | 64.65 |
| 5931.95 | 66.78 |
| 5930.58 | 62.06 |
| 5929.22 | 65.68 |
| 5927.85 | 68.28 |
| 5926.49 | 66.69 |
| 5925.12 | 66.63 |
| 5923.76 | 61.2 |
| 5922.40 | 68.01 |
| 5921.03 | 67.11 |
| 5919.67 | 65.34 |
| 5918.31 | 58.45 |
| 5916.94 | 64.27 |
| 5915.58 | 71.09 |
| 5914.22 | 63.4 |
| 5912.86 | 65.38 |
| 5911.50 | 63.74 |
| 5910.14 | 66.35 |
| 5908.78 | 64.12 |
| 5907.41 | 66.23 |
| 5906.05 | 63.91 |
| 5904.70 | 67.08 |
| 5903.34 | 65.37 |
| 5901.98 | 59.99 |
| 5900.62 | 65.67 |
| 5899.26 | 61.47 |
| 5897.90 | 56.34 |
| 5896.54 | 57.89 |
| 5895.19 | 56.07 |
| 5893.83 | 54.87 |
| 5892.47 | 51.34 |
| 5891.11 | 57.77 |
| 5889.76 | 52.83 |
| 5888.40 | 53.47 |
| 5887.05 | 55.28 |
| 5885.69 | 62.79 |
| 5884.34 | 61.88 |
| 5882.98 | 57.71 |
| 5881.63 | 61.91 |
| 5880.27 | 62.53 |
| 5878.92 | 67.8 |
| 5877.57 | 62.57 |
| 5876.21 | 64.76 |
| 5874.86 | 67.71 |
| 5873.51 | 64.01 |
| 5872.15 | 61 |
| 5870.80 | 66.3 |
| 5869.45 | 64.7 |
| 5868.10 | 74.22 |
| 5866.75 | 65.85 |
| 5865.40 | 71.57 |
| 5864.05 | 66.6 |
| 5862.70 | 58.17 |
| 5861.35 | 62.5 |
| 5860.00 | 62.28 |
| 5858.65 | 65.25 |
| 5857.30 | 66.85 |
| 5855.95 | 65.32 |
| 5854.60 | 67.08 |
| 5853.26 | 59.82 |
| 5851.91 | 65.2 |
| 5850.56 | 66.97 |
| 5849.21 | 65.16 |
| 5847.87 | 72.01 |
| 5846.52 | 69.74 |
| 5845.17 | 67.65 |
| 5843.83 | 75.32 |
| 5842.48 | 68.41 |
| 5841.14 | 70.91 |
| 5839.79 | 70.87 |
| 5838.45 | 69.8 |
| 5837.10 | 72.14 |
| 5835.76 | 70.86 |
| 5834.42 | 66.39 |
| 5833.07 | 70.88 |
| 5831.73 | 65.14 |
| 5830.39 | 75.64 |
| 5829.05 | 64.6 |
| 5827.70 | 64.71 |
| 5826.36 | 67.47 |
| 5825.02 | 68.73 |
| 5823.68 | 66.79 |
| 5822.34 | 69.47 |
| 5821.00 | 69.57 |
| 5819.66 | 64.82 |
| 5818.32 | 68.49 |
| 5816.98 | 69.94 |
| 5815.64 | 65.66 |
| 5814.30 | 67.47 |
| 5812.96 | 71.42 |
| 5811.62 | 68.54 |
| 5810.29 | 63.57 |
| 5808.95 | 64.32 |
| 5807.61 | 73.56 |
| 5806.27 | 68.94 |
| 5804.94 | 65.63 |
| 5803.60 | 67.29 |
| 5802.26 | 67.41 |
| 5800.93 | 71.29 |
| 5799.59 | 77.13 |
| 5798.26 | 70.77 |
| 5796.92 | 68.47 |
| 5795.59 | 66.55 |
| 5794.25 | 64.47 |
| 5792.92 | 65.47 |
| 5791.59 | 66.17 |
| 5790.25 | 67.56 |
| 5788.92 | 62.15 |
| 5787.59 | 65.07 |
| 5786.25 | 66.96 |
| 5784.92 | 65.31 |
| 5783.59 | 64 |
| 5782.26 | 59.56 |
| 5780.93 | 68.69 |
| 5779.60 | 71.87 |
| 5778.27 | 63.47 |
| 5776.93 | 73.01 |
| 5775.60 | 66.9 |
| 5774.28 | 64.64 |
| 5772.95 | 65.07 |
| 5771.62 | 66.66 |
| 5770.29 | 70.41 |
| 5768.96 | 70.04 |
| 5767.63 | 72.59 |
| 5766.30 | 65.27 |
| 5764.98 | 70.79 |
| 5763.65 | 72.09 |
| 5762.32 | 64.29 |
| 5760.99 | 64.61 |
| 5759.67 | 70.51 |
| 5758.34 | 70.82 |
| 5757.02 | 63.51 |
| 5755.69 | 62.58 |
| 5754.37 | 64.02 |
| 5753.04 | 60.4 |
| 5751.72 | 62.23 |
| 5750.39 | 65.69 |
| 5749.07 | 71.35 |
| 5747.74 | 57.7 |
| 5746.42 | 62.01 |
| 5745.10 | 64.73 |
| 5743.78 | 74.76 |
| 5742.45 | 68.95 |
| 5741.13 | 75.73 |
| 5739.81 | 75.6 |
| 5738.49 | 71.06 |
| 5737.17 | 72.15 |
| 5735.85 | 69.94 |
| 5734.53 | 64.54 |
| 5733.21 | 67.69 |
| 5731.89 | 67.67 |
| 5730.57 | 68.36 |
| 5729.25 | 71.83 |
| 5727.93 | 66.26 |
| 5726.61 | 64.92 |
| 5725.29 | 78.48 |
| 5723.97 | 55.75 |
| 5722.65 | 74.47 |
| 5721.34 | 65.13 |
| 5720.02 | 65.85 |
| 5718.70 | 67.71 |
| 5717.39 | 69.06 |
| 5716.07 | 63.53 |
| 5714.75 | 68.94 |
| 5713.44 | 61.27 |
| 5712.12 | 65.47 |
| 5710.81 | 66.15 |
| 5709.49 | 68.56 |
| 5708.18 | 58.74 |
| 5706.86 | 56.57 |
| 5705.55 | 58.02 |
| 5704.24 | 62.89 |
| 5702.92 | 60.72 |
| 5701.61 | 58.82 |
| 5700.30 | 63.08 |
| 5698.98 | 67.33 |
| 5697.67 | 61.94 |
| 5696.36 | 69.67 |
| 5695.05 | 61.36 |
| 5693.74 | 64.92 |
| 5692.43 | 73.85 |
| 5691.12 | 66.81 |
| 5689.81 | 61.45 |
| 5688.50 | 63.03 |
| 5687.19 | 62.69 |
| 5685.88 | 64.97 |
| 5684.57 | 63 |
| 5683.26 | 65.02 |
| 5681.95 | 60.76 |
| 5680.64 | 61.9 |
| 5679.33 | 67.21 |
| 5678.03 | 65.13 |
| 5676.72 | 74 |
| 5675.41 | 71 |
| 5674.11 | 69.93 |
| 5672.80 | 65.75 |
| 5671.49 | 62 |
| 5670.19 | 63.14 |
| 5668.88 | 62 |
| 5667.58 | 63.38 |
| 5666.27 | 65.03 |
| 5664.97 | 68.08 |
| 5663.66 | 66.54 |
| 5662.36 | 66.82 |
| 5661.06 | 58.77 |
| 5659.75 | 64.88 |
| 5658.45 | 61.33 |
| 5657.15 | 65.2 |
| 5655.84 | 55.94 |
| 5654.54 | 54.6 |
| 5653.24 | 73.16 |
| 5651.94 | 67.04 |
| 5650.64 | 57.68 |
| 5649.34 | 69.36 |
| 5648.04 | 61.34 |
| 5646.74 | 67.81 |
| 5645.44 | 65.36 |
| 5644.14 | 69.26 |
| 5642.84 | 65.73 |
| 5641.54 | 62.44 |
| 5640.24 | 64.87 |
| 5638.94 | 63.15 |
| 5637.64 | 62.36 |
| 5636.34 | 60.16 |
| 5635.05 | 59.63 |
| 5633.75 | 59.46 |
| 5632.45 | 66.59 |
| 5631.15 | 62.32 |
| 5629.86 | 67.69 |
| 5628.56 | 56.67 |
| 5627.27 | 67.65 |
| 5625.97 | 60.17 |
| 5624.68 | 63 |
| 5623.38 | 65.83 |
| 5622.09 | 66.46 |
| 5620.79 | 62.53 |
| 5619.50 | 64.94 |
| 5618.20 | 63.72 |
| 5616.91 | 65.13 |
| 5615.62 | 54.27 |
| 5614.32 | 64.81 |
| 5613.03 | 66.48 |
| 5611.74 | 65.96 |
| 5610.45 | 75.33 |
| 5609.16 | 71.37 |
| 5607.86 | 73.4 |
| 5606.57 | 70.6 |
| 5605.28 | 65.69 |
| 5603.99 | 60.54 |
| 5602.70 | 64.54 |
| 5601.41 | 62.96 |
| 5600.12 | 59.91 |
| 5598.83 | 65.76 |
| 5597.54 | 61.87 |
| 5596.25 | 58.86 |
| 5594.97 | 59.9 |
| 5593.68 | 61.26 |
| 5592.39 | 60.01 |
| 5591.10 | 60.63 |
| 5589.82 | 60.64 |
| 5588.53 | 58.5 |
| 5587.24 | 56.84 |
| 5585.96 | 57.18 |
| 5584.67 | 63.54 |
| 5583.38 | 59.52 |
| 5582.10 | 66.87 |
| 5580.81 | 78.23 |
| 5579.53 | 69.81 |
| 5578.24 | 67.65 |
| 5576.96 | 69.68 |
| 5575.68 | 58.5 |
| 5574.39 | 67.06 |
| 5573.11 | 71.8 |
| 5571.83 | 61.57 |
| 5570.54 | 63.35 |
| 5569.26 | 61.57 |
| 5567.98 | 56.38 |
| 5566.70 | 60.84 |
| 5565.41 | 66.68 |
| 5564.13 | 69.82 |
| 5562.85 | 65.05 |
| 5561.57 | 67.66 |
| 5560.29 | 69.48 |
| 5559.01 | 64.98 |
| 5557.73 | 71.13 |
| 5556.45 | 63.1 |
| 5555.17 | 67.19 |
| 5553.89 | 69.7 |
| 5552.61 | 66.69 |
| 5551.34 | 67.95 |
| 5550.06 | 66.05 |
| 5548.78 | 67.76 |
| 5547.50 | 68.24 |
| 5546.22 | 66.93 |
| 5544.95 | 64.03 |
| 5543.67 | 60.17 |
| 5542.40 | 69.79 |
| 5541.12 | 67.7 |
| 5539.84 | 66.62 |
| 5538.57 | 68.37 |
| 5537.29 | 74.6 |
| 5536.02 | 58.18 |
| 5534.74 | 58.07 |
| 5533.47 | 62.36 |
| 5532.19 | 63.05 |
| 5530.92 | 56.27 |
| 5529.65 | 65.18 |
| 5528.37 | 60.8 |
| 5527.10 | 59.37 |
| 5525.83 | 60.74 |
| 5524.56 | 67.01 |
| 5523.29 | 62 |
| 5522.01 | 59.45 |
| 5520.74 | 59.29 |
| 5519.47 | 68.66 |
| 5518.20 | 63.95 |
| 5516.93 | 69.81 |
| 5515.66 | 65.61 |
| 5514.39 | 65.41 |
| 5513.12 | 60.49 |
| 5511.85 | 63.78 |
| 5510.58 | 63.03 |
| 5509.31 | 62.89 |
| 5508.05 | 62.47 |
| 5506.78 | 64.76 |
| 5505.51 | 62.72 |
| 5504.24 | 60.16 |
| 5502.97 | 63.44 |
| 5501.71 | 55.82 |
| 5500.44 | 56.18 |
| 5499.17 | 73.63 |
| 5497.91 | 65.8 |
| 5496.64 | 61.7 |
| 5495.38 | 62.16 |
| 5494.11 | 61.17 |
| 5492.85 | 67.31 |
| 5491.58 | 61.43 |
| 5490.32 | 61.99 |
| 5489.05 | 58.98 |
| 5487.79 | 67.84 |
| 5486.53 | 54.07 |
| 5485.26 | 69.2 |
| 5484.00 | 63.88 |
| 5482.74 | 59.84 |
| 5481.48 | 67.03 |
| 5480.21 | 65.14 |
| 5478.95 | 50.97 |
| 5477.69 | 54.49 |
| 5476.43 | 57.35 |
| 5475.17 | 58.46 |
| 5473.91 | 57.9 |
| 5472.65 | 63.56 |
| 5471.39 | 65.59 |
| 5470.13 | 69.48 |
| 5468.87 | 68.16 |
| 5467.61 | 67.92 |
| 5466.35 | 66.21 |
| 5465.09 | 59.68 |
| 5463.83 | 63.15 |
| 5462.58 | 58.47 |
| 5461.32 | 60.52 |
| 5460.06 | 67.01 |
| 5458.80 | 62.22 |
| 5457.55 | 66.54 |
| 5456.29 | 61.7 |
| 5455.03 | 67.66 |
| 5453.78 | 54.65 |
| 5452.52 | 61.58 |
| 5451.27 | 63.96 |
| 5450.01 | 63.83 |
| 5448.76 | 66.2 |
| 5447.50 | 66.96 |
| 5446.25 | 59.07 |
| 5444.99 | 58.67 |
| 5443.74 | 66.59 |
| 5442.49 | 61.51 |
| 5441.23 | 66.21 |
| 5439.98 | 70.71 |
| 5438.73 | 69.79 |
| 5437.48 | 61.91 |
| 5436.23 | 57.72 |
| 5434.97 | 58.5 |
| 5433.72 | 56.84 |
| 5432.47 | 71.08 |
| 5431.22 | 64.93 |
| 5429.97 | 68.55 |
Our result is -0.08 mag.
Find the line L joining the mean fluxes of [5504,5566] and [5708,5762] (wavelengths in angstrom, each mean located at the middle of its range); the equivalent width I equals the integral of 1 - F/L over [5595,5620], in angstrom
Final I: 0.3 angstrom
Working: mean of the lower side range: 64.8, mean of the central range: 64.9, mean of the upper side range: 67.1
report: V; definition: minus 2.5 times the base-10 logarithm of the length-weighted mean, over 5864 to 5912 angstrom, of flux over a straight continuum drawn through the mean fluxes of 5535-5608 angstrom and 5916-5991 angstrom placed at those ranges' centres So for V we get 0.05 mag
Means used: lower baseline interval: 64.9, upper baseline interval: 65.5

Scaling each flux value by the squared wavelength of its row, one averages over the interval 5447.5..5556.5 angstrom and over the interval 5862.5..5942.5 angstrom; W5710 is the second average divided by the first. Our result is 1.15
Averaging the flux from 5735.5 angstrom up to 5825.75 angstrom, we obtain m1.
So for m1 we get 67.6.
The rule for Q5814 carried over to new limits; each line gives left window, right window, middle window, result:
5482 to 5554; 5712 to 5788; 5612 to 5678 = 0.03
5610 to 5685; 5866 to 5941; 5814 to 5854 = -0.08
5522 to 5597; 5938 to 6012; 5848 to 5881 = 0.00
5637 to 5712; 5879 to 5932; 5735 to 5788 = -0.06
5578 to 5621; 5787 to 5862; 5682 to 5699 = 0.01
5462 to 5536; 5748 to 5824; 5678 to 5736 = 0.01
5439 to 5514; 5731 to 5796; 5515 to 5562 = -0.02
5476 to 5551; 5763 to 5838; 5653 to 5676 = 0.03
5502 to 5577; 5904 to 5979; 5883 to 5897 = 0.16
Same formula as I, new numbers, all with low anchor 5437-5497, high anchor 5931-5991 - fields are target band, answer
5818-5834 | -0.8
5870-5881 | 0.1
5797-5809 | -0.9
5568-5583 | -0.7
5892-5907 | 1.2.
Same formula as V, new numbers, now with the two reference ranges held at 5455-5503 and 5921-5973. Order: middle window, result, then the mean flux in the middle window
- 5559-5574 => -0.03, 65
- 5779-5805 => -0.04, 67.1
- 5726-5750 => -0.07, 68.6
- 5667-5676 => -0.02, 65.3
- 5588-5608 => 0.01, 62.6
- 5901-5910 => 0.01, 64.6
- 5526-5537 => 0.04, 60.9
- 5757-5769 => -0.07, 68.7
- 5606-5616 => -0.08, 68.1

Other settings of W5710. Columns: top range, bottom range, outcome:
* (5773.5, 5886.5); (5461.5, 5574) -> 1.17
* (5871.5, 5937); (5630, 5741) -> 1.04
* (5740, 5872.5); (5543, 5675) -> 1.12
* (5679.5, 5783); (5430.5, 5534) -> 1.15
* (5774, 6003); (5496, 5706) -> 1.13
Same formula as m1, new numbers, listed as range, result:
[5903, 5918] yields 65.4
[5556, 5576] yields 65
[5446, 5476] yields 63.4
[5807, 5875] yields 67.5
